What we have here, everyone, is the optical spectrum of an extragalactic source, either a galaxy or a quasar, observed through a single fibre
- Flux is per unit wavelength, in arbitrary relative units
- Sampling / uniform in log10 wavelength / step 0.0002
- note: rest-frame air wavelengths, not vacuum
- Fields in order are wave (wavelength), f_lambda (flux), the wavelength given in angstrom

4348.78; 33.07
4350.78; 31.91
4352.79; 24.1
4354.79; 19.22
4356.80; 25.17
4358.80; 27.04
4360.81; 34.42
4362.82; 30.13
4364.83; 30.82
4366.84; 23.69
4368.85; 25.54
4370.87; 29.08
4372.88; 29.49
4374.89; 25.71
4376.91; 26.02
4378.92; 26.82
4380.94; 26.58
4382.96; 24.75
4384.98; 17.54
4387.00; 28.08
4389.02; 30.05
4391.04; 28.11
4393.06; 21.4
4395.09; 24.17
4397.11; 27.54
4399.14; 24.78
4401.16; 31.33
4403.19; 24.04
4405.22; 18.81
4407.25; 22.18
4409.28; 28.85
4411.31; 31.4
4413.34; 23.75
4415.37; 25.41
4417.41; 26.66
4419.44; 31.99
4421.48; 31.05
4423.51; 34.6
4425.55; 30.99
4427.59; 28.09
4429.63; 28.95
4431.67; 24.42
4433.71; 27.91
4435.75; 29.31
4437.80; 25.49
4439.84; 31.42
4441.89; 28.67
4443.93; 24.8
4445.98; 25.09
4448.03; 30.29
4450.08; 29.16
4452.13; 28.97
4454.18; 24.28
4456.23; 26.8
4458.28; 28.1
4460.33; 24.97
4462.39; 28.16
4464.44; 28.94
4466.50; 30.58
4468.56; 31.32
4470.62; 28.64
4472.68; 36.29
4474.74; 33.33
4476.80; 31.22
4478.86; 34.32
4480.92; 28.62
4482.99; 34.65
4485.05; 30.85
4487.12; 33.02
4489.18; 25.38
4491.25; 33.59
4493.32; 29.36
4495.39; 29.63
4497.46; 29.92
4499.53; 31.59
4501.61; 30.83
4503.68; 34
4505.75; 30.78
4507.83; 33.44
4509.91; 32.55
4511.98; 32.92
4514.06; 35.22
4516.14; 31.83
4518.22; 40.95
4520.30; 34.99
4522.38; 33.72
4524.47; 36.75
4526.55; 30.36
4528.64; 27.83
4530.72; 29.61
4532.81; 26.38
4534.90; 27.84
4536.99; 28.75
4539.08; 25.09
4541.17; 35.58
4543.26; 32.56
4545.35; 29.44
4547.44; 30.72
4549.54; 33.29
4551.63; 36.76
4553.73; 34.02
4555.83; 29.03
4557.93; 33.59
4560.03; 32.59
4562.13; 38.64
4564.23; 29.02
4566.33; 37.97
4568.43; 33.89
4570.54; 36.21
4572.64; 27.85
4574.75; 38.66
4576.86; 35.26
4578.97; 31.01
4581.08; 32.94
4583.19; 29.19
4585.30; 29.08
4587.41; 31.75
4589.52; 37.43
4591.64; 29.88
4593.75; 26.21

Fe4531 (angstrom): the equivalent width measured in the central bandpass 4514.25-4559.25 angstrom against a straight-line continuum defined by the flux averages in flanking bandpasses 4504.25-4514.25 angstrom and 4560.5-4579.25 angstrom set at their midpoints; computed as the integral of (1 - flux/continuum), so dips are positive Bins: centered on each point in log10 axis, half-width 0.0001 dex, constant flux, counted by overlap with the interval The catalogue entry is 2.1 angstrom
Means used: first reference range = 32.8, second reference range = 34.4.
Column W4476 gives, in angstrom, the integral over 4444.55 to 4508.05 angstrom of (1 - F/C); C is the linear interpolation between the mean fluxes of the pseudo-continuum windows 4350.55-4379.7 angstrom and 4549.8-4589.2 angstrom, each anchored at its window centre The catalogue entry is 0.8 angstrom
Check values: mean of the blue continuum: 27.2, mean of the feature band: 30.1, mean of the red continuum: 33.3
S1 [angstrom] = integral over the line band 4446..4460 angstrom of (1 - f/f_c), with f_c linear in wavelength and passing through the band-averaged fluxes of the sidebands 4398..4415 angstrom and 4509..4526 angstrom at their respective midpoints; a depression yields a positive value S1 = 0.9 angstrom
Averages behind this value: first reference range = 25.7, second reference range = 34.8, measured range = 27.6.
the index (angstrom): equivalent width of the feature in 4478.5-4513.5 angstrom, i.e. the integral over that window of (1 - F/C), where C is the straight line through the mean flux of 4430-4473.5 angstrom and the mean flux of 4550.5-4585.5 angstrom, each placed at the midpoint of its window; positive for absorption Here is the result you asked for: -1.5 angstrom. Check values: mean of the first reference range 28.2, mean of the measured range 31.5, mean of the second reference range 33.4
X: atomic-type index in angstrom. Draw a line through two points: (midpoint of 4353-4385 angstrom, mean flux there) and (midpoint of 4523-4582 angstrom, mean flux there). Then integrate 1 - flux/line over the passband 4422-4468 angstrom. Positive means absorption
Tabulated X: 1.1 angstrom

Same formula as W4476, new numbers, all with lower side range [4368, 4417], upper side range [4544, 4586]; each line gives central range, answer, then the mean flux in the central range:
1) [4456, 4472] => 0.08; 28.7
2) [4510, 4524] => -1.73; 34.9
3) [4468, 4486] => -1.71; 32.2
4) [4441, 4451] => 0.19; 27.6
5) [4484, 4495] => -0.19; 30.4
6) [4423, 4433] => -0.64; 29.1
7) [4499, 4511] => -0.67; 32.2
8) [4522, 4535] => 0.46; 30.3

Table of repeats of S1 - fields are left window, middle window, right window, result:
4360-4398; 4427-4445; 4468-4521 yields 1.12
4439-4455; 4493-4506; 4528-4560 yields -0.67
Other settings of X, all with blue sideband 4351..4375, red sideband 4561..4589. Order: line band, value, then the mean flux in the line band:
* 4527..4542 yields 1.6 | 28.7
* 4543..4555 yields -0.1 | 32.7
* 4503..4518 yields -0.9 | 33.4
